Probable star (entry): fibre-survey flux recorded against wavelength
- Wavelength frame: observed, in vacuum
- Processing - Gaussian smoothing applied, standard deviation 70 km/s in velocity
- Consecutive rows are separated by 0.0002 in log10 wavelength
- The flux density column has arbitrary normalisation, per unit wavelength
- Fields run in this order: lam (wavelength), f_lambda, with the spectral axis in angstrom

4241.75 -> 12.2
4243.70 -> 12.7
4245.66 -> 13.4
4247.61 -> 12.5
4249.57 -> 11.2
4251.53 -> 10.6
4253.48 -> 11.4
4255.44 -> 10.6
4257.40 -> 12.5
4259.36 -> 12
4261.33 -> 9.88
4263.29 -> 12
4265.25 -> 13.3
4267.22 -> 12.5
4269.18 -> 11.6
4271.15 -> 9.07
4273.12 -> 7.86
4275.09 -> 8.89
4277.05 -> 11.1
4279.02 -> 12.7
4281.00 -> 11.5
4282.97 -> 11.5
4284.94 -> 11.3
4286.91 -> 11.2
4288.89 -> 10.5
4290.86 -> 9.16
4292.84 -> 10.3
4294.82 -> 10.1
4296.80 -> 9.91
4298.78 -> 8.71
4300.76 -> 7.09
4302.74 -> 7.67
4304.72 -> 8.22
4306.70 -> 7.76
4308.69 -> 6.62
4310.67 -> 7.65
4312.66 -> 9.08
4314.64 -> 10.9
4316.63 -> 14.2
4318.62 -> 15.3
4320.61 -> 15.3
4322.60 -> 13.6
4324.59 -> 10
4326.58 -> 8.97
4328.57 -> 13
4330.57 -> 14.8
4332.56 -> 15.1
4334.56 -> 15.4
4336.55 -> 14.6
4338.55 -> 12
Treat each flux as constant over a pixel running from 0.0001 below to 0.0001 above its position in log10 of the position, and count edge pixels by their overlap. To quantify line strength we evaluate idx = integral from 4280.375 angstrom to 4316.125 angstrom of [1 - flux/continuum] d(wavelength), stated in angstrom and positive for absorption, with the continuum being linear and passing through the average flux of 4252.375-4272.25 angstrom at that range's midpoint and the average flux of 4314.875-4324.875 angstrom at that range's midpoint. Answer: 9.4 angstrom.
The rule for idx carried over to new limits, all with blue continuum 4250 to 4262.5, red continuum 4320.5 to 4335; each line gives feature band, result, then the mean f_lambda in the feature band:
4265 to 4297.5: 3.14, 10.7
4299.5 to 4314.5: 5.51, 7.93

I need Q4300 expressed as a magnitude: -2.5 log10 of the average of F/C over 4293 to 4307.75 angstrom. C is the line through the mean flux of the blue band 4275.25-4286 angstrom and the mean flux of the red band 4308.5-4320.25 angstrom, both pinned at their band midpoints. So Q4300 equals 0.30 mag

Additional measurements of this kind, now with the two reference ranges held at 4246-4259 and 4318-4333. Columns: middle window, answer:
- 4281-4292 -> 0.14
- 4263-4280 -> 0.10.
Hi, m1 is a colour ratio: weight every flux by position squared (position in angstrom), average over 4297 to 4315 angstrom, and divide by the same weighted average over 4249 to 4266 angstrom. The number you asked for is 0.73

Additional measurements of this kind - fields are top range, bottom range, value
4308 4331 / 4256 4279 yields 1.08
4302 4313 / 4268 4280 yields 0.77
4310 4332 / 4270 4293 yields 1.19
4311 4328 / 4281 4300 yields 1.18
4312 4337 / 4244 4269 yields 1.14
